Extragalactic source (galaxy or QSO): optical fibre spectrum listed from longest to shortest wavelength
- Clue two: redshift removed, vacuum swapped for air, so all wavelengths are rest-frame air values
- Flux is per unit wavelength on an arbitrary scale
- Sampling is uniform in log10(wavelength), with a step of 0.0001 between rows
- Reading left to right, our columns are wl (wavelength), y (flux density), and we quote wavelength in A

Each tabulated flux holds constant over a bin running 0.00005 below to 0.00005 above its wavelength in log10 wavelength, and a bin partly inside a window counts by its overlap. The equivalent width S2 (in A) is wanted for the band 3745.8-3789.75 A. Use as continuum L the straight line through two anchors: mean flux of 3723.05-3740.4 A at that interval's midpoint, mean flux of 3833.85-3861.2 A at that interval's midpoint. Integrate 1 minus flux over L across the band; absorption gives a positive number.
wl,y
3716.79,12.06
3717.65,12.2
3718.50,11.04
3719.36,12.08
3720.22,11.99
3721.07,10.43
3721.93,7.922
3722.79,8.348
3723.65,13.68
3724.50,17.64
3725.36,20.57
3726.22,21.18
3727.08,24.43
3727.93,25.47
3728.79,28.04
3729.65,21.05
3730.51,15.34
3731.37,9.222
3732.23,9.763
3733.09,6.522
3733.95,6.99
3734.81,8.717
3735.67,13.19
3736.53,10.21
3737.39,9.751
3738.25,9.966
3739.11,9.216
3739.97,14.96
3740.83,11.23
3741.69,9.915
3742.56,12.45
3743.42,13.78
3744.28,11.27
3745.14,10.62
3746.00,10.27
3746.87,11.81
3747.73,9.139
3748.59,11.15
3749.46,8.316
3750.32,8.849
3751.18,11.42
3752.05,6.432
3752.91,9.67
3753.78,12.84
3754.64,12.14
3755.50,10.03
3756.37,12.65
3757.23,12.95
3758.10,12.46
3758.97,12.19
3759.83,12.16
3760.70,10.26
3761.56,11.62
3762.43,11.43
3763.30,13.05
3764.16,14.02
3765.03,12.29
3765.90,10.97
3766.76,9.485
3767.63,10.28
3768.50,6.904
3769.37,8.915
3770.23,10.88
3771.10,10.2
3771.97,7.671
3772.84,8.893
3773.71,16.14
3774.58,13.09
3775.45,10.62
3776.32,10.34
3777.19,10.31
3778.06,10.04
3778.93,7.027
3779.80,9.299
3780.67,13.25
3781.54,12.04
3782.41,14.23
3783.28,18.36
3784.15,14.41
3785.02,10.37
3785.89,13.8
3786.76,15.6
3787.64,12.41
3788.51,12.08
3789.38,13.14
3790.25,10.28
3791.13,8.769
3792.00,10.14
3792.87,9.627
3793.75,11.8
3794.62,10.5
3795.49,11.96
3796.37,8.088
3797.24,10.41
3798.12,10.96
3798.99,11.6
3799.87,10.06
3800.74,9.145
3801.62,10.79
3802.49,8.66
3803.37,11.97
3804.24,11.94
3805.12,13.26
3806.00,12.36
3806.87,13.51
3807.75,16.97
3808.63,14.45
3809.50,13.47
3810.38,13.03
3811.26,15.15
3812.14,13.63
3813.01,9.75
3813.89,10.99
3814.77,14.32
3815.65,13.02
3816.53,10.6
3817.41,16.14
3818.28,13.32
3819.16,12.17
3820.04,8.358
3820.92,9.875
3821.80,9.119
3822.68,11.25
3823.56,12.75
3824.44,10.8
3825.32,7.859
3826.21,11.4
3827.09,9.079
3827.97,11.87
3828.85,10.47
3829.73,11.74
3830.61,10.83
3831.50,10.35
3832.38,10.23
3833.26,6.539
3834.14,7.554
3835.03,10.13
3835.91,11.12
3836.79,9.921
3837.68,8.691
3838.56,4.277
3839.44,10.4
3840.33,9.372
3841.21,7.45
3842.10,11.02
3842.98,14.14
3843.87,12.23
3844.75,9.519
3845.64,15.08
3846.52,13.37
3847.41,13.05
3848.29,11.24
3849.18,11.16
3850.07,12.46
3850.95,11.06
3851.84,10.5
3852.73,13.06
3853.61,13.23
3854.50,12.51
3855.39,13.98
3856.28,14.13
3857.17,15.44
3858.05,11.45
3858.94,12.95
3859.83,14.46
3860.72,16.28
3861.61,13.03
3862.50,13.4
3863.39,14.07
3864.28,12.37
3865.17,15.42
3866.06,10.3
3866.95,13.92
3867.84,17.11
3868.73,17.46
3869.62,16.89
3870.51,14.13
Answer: 7.7 A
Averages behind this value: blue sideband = 14.7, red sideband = 11.7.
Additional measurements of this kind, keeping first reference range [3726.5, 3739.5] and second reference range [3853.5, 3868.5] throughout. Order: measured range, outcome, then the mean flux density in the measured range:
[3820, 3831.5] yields 2.80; 10.5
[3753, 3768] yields 2.32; 11.8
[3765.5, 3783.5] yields 4.01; 10.8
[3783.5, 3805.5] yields 4.05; 11.3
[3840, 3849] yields 1.42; 11.7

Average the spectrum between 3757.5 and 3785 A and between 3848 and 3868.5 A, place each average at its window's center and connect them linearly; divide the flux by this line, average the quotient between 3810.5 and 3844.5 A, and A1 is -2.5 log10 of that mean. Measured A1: 0.17 mag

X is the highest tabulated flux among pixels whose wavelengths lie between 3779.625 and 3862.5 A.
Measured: 18.36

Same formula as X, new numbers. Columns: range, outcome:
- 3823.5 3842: 12.75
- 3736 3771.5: 14.96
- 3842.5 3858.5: 15.44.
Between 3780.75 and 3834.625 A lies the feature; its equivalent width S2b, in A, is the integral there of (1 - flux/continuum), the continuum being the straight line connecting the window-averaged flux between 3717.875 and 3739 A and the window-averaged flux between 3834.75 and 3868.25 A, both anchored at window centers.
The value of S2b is 4.8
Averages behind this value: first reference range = 13.8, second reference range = 12.2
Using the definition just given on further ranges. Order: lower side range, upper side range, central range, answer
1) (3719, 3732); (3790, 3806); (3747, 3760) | 3.04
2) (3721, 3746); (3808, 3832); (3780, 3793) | -0.16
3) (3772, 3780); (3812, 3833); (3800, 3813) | -1.93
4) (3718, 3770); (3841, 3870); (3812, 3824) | 1.01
